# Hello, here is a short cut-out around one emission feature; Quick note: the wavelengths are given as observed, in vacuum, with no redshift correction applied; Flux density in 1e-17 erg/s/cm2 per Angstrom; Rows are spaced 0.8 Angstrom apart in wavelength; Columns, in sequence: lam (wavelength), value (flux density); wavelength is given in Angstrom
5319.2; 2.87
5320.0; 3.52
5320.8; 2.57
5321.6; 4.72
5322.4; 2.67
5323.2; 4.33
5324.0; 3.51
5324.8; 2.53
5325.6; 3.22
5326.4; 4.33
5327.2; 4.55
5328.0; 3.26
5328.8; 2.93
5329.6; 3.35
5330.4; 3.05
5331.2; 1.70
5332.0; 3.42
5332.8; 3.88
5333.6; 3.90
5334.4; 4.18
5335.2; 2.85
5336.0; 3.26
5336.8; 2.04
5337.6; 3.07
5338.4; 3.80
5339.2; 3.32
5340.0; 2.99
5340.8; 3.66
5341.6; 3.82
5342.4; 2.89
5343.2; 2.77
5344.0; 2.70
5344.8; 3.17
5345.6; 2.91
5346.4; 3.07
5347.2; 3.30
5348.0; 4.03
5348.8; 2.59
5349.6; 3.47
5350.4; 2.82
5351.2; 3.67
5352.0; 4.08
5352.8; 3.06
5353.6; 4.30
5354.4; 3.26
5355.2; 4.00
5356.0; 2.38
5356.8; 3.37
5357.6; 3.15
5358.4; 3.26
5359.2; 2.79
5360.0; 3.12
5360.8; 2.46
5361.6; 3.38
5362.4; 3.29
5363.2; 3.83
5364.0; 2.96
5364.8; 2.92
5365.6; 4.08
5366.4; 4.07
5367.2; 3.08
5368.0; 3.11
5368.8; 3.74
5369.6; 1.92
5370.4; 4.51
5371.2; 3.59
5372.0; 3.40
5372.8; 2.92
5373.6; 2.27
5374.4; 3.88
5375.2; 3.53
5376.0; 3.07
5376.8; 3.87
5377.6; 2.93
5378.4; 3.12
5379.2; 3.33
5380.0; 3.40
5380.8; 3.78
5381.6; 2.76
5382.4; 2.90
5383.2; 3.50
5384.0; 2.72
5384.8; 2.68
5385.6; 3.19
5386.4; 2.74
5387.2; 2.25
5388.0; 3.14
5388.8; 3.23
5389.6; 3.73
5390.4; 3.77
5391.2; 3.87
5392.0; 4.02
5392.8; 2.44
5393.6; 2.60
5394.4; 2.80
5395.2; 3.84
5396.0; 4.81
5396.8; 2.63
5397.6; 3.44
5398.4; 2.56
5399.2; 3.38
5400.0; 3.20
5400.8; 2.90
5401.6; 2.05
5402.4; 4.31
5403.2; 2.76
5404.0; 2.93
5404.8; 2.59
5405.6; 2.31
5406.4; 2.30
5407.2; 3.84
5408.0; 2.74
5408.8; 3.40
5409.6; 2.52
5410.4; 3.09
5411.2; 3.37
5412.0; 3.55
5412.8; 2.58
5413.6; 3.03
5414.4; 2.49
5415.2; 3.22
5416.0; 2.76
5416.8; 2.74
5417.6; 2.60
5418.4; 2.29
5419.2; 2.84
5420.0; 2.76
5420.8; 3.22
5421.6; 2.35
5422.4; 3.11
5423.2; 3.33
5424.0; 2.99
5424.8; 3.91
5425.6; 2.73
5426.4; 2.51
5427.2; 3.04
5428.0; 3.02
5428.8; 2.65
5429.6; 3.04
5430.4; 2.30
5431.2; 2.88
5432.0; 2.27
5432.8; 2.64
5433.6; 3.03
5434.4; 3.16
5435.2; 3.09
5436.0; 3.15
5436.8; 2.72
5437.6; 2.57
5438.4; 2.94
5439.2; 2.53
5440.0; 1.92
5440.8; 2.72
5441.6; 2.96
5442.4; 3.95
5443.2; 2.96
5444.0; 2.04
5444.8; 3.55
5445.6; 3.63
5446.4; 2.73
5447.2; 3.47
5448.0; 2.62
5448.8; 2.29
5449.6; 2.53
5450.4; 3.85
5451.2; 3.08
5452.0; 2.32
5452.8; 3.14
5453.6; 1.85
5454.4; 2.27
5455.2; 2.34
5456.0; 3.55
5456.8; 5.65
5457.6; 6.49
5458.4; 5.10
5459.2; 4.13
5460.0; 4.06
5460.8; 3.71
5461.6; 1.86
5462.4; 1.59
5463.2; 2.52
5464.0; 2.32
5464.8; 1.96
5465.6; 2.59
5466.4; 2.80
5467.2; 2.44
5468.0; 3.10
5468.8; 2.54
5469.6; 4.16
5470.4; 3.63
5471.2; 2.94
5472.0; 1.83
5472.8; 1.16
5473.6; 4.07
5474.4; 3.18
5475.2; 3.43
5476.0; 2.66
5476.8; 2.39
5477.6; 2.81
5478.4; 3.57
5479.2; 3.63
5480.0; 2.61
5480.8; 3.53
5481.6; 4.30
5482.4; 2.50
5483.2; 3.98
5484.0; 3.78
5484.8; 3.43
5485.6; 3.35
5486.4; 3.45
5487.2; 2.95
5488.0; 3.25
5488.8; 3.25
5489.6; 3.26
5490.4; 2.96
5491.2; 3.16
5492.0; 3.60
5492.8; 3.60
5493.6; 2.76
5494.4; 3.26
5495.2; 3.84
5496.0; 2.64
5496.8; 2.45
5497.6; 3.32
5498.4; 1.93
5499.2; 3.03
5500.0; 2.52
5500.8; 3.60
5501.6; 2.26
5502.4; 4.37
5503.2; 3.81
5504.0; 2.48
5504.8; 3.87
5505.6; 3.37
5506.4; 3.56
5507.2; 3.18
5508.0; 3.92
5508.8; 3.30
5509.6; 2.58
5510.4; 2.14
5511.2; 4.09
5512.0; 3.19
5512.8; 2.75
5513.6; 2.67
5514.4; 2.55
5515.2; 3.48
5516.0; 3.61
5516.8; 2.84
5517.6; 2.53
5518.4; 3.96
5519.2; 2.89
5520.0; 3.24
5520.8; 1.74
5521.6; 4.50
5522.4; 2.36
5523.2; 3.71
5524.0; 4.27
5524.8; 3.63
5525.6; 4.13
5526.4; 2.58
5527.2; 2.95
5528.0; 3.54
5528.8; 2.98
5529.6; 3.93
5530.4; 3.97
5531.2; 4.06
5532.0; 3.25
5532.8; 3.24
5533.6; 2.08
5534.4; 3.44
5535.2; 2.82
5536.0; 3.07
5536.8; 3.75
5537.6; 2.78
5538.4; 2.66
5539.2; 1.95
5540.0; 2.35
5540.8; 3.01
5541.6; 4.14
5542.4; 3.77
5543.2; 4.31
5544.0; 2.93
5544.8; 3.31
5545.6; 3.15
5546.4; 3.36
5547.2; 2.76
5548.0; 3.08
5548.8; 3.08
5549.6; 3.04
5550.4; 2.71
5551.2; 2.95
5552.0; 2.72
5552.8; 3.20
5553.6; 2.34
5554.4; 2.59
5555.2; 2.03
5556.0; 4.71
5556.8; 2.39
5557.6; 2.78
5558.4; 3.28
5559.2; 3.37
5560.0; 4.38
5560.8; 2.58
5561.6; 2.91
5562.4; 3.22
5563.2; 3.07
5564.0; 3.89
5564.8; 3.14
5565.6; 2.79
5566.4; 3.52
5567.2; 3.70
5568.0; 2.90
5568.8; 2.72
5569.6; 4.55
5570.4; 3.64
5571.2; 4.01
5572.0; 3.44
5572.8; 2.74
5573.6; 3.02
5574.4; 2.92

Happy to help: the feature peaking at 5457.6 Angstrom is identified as H-gamma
